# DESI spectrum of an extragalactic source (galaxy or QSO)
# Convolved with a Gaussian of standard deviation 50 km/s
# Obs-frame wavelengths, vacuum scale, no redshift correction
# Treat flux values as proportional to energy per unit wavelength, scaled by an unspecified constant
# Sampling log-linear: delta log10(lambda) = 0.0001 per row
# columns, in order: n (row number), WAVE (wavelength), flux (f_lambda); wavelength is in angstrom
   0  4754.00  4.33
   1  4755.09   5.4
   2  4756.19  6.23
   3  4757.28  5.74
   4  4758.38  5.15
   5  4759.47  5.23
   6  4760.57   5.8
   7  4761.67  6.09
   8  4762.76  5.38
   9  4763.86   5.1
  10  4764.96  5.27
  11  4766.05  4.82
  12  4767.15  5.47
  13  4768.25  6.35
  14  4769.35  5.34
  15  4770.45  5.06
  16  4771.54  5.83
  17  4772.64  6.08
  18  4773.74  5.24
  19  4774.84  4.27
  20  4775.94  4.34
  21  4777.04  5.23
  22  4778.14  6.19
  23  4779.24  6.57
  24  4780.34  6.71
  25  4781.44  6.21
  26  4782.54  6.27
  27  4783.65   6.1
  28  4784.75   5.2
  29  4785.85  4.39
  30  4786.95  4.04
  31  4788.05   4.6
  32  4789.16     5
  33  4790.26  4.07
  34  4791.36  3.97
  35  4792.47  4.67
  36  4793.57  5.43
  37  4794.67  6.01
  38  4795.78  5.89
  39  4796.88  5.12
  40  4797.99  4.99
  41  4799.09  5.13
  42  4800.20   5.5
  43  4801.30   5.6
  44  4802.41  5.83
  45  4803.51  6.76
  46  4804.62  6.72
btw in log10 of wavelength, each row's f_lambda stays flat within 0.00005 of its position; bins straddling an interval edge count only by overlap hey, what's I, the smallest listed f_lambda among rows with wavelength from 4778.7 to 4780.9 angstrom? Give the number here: 6.57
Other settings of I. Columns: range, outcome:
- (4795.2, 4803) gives 4.99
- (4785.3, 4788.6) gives 4.04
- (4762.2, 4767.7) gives 4.82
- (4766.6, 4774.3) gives 5.06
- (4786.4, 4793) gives 3.97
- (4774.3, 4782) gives 4.27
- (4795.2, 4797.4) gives 5.12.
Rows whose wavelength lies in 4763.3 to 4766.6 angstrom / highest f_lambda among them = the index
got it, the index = 5.27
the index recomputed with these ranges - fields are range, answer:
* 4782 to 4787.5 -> 6.27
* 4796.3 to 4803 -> 5.83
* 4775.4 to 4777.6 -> 5.23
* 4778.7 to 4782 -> 6.71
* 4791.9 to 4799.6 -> 6.01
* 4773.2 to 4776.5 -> 5.24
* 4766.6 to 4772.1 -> 6.35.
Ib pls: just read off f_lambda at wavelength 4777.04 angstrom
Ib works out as 5.23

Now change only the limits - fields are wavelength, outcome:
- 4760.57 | 5.8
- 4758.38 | 5.15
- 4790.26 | 4.07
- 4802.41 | 5.83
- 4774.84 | 4.27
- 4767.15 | 5.47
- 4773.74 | 5.24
